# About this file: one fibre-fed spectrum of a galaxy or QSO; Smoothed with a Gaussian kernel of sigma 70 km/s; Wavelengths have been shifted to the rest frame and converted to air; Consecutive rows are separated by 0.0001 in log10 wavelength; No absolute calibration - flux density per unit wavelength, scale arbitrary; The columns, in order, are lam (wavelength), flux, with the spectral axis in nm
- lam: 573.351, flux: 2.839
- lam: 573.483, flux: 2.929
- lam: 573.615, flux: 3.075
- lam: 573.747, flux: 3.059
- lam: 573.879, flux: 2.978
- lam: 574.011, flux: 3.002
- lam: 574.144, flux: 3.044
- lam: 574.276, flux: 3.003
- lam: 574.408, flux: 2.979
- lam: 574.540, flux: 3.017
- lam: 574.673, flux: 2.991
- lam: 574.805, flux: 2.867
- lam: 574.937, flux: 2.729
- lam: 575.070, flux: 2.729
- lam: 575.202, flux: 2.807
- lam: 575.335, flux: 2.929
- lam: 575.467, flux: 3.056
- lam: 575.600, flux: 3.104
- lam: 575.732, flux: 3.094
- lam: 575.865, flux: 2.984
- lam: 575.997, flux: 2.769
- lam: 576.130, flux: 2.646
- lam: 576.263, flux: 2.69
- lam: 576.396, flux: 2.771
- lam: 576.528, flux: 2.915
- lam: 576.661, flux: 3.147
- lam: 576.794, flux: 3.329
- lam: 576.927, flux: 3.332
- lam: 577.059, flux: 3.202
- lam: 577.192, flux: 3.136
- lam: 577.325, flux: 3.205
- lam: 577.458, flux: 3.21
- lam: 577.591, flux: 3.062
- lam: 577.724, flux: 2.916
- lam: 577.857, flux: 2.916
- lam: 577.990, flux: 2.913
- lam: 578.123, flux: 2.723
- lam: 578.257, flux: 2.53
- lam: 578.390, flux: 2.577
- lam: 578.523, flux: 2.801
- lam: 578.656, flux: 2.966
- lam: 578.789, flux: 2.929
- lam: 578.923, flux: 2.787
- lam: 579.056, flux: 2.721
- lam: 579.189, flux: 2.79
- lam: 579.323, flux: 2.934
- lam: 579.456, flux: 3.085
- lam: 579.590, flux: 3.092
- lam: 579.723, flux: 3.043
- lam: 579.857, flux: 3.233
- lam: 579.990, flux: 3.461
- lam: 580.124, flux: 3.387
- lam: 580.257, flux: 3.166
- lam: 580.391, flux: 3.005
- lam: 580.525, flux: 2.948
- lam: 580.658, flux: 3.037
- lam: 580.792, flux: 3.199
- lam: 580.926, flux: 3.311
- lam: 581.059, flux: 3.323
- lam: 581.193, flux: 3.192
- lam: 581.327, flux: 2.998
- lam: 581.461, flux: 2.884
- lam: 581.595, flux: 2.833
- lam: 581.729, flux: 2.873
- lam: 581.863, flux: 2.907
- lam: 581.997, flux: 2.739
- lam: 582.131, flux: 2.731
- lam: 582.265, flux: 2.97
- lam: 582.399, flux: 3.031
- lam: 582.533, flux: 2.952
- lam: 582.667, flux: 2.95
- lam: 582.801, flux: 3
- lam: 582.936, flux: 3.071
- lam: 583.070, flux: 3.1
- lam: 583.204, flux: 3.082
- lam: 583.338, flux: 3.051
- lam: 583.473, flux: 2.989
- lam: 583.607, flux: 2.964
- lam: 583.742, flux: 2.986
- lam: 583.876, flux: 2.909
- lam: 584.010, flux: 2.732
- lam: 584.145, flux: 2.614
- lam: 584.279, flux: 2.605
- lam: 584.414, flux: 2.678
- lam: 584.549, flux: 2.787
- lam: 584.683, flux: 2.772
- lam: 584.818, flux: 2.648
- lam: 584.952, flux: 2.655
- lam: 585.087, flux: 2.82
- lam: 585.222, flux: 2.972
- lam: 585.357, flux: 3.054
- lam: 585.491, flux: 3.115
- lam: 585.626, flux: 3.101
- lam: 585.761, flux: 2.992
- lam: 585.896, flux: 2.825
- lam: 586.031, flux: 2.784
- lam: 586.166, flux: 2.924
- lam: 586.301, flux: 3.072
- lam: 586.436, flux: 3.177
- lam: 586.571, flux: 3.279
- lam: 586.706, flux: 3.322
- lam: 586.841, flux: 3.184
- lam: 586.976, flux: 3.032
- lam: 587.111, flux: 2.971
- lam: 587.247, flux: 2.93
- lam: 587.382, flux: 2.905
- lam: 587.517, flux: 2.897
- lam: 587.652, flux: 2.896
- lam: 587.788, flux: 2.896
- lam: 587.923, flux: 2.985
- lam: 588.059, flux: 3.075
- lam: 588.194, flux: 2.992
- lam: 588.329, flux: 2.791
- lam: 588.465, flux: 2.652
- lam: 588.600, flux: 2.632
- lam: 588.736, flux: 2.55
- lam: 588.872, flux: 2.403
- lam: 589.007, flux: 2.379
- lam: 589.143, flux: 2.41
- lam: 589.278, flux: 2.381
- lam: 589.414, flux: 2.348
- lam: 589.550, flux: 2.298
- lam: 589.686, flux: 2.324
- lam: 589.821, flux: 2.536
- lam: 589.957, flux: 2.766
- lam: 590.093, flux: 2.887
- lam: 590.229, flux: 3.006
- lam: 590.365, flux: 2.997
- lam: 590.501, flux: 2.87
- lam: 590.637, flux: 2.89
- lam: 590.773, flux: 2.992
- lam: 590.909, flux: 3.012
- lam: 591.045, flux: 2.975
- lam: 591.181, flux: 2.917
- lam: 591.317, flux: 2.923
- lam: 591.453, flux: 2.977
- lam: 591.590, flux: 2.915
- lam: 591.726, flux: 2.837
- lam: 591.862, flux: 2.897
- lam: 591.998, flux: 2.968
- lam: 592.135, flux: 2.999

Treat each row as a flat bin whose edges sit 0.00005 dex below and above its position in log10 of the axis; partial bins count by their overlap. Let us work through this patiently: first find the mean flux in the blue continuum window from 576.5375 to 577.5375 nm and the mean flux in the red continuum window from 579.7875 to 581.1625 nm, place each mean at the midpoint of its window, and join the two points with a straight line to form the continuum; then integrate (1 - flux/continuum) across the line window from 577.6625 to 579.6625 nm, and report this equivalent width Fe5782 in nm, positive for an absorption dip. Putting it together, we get 0.22 nm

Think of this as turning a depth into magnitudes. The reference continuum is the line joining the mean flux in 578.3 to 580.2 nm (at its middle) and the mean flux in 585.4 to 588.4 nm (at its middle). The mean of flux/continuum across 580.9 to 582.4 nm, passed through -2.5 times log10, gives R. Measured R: 0.01 mag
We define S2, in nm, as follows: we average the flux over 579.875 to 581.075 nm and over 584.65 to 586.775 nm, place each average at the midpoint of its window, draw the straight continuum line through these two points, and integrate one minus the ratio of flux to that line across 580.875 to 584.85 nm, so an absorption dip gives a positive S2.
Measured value 0.23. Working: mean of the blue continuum 3.2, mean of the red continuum 2.97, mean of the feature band 2.92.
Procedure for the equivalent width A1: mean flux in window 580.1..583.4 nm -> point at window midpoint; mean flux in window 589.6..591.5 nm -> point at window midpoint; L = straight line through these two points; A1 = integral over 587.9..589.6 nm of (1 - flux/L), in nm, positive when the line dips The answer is 0.171 nm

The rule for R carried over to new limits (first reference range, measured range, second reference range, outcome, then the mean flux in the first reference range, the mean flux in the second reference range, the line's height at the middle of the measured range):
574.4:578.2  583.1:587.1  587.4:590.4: -0.06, 2.97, 2.69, 2.77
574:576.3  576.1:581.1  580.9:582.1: -0.02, 2.91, 2.99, 2.95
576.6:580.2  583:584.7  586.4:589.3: 0.02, 3.02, 2.86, 2.92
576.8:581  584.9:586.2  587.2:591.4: -0.03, 3.03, 2.76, 2.86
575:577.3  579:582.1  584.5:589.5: -0.04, 2.98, 2.85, 2.93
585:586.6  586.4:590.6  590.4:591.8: 0.06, 3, 2.93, 2.96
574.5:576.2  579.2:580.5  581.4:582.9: -0.08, 2.9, 2.9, 2.9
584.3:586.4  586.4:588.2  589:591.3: -0.08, 2.88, 2.72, 2.81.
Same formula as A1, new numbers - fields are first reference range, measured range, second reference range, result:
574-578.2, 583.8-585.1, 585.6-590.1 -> 0.06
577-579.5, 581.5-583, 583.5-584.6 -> -0.04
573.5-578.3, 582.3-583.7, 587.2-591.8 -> -0.07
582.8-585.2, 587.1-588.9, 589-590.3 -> -0.13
